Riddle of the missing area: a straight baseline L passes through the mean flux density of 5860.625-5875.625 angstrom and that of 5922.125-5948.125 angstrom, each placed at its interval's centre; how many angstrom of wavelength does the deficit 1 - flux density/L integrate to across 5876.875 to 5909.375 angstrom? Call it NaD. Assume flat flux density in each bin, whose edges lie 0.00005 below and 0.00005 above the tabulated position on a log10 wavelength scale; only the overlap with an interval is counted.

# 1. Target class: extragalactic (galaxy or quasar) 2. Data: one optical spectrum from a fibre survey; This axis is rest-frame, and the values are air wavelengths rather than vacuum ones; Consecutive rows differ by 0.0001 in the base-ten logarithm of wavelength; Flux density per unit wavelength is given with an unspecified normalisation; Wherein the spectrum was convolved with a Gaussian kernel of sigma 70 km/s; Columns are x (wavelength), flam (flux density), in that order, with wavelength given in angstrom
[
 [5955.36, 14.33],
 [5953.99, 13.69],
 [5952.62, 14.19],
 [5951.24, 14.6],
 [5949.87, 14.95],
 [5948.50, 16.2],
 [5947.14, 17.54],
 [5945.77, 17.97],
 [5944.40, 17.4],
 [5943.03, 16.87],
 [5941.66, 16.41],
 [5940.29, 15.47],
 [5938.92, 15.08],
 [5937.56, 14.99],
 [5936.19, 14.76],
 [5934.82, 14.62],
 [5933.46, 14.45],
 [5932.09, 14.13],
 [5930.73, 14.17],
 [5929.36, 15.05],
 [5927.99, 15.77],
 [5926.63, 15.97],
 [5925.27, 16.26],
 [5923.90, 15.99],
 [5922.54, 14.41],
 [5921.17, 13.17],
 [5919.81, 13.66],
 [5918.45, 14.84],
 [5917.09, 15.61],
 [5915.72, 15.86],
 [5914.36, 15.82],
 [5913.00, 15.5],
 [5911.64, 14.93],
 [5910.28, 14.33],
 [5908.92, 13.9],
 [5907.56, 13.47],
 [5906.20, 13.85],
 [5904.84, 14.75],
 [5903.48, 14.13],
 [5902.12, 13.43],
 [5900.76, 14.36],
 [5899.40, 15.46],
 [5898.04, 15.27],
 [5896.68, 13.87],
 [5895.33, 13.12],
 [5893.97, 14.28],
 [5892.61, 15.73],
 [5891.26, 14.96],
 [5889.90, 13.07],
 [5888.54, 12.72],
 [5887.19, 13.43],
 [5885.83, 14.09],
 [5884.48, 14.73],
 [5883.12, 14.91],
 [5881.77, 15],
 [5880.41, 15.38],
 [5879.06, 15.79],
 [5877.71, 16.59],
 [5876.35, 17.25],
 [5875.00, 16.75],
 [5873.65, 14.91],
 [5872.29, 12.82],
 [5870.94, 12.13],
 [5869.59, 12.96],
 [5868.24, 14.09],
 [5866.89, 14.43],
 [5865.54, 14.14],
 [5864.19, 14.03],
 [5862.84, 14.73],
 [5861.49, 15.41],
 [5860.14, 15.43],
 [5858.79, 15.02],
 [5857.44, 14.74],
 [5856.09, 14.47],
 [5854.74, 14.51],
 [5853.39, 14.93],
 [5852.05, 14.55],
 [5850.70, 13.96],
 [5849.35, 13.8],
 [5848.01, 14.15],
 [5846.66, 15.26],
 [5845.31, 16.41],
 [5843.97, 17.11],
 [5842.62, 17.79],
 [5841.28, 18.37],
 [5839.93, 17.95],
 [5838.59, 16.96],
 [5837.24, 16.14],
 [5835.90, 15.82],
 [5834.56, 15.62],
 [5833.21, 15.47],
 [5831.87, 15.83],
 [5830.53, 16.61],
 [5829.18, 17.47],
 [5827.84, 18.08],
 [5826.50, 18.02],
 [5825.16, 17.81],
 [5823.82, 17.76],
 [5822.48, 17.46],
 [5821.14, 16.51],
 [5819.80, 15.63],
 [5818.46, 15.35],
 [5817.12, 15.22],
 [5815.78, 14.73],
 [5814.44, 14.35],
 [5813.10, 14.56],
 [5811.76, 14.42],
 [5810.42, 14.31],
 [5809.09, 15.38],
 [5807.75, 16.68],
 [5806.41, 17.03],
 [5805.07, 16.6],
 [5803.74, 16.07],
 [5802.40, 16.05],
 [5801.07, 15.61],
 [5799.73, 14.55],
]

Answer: 0.7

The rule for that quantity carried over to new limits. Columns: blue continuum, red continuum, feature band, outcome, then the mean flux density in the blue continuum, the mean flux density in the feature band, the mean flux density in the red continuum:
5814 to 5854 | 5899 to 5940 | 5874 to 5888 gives 0.0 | 16.2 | 15.4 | 14.8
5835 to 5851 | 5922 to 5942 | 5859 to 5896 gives 2.9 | 16.2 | 14.6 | 15.2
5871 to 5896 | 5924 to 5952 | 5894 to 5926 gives 1.1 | 14.7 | 14.6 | 15.6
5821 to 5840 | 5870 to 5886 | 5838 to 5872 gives 1.9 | 16.9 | 15.1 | 15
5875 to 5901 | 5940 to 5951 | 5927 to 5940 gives 1.1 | 14.8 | 14.8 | 16.6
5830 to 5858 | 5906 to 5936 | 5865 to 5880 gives 0.6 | 15.7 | 14.7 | 14.8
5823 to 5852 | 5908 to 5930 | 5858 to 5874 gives 1.8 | 16.5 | 14.2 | 15.1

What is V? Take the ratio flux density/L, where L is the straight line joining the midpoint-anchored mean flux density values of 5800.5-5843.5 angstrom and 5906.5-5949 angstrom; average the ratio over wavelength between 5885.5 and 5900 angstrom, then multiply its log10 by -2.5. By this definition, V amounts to 0.11 mag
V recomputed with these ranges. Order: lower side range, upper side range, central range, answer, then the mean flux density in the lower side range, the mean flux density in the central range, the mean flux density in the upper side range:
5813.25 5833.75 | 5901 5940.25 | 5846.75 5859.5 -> 0.10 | 16.4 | 14.5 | 14.8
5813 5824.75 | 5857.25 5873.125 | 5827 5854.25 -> -0.07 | 15.8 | 16.1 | 14.1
